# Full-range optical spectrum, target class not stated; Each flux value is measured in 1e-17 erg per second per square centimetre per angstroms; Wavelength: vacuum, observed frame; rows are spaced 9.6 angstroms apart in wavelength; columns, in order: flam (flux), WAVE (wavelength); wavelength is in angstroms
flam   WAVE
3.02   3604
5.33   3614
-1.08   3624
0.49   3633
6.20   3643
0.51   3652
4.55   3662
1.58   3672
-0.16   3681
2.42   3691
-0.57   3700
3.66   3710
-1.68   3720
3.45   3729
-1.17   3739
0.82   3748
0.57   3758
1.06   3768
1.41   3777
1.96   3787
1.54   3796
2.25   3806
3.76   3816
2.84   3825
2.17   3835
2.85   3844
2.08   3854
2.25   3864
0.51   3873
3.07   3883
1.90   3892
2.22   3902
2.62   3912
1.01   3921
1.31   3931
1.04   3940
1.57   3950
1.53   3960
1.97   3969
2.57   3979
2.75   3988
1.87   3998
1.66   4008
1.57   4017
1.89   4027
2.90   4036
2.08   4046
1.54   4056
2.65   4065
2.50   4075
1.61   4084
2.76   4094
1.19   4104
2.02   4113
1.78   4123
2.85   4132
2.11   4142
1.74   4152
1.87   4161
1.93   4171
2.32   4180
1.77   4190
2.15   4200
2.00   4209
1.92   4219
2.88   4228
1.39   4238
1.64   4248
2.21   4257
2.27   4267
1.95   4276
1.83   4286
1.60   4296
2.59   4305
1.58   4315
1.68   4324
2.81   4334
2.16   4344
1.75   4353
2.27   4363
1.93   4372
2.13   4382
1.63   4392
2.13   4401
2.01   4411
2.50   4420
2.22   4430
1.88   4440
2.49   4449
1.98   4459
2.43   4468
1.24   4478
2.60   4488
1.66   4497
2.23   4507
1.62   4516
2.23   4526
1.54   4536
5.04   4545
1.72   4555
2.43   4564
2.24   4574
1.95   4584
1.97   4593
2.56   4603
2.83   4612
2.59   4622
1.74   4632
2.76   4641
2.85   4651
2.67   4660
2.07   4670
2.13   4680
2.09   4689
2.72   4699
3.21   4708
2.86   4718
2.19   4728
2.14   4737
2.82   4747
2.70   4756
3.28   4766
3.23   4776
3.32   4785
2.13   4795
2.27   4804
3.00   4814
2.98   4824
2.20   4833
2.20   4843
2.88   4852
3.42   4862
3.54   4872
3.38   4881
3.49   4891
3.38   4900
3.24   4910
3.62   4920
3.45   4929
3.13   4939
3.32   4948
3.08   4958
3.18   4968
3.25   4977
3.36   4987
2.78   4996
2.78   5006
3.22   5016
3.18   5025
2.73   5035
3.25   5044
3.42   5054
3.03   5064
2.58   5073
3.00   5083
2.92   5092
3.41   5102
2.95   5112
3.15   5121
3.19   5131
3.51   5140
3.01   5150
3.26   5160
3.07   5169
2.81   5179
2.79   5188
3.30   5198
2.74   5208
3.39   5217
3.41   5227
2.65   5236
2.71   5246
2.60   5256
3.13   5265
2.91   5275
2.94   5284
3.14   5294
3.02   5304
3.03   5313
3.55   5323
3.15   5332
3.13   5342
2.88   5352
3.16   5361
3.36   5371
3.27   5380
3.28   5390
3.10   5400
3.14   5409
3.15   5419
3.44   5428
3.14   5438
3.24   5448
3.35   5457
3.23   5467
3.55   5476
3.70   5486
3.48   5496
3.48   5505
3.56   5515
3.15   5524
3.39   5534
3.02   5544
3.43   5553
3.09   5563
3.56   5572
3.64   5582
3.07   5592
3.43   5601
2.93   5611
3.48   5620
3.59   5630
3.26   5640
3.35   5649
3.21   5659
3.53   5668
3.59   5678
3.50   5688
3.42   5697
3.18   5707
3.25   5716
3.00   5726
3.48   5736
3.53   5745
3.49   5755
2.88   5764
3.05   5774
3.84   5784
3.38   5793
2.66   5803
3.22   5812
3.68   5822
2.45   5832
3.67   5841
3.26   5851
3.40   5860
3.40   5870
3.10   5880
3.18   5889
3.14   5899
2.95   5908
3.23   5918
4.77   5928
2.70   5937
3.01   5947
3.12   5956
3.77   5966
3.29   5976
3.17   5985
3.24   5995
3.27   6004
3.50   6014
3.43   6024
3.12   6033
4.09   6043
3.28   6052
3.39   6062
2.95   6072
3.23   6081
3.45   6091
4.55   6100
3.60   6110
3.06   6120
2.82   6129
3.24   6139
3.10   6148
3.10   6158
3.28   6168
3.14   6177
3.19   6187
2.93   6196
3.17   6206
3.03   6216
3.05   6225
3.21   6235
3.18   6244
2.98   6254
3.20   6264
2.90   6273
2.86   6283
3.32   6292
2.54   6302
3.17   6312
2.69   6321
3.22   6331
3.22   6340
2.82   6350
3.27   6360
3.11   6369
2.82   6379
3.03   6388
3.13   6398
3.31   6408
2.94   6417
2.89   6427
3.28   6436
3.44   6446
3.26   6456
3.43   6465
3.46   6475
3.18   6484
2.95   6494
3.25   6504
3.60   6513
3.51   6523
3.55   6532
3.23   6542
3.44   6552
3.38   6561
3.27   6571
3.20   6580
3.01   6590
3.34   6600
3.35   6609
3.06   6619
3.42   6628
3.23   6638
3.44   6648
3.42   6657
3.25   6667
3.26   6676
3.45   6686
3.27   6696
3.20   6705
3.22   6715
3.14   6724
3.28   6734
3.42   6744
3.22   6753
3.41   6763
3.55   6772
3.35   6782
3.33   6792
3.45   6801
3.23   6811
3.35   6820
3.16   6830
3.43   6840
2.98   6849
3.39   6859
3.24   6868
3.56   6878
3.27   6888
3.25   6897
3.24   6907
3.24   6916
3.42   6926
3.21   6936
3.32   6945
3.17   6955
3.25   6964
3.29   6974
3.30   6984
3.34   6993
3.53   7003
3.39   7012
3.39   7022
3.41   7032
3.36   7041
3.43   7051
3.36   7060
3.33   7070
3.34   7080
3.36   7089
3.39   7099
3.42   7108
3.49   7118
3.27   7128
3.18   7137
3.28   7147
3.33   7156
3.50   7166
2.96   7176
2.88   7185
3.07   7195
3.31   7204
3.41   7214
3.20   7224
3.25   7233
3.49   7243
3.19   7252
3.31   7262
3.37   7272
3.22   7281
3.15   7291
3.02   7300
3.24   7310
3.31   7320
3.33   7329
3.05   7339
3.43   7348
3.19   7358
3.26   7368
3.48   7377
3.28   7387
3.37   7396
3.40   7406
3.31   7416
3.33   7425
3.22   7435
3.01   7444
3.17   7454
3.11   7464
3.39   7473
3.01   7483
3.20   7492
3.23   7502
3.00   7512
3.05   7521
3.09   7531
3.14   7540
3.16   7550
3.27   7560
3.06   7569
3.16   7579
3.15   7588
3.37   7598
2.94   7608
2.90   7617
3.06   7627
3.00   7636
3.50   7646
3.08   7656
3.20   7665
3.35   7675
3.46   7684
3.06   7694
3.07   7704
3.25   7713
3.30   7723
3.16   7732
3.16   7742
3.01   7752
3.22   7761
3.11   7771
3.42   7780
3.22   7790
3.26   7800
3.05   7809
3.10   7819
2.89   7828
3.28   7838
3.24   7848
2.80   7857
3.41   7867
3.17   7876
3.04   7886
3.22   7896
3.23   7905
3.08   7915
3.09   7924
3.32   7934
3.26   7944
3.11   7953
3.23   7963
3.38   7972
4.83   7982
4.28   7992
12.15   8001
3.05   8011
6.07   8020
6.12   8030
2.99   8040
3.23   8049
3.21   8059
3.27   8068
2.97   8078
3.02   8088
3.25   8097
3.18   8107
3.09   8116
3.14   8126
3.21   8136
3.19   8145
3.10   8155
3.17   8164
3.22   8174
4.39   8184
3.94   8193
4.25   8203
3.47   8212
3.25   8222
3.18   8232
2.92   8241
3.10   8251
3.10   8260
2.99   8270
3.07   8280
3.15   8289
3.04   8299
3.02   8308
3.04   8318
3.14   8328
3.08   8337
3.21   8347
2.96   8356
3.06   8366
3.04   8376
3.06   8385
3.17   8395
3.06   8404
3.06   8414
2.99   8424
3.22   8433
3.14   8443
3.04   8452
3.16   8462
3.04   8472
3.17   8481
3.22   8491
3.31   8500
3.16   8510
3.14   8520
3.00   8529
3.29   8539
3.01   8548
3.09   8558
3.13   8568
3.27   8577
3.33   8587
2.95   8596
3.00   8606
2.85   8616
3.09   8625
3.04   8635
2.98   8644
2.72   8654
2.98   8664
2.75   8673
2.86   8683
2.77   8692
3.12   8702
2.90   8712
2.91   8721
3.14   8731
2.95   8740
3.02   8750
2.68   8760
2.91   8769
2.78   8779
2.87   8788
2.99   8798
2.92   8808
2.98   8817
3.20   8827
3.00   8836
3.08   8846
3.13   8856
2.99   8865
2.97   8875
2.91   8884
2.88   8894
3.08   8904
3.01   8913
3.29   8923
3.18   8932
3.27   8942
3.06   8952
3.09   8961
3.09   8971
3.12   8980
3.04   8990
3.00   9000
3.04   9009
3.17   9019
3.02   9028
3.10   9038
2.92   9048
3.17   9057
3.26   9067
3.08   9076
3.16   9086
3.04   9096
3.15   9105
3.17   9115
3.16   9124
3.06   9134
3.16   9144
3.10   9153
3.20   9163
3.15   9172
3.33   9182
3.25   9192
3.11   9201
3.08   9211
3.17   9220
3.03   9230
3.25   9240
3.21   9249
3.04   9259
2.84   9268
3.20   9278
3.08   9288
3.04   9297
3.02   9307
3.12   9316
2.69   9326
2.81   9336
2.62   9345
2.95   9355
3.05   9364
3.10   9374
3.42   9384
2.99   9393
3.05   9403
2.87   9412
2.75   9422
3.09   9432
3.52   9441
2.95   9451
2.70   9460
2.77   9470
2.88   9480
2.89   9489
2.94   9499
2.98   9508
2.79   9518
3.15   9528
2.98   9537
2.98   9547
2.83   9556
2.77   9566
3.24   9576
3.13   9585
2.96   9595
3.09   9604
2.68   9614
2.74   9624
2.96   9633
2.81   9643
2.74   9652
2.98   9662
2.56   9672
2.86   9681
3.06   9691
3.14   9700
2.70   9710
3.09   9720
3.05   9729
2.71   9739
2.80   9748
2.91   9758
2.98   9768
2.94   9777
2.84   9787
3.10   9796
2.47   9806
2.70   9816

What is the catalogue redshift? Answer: 0.219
